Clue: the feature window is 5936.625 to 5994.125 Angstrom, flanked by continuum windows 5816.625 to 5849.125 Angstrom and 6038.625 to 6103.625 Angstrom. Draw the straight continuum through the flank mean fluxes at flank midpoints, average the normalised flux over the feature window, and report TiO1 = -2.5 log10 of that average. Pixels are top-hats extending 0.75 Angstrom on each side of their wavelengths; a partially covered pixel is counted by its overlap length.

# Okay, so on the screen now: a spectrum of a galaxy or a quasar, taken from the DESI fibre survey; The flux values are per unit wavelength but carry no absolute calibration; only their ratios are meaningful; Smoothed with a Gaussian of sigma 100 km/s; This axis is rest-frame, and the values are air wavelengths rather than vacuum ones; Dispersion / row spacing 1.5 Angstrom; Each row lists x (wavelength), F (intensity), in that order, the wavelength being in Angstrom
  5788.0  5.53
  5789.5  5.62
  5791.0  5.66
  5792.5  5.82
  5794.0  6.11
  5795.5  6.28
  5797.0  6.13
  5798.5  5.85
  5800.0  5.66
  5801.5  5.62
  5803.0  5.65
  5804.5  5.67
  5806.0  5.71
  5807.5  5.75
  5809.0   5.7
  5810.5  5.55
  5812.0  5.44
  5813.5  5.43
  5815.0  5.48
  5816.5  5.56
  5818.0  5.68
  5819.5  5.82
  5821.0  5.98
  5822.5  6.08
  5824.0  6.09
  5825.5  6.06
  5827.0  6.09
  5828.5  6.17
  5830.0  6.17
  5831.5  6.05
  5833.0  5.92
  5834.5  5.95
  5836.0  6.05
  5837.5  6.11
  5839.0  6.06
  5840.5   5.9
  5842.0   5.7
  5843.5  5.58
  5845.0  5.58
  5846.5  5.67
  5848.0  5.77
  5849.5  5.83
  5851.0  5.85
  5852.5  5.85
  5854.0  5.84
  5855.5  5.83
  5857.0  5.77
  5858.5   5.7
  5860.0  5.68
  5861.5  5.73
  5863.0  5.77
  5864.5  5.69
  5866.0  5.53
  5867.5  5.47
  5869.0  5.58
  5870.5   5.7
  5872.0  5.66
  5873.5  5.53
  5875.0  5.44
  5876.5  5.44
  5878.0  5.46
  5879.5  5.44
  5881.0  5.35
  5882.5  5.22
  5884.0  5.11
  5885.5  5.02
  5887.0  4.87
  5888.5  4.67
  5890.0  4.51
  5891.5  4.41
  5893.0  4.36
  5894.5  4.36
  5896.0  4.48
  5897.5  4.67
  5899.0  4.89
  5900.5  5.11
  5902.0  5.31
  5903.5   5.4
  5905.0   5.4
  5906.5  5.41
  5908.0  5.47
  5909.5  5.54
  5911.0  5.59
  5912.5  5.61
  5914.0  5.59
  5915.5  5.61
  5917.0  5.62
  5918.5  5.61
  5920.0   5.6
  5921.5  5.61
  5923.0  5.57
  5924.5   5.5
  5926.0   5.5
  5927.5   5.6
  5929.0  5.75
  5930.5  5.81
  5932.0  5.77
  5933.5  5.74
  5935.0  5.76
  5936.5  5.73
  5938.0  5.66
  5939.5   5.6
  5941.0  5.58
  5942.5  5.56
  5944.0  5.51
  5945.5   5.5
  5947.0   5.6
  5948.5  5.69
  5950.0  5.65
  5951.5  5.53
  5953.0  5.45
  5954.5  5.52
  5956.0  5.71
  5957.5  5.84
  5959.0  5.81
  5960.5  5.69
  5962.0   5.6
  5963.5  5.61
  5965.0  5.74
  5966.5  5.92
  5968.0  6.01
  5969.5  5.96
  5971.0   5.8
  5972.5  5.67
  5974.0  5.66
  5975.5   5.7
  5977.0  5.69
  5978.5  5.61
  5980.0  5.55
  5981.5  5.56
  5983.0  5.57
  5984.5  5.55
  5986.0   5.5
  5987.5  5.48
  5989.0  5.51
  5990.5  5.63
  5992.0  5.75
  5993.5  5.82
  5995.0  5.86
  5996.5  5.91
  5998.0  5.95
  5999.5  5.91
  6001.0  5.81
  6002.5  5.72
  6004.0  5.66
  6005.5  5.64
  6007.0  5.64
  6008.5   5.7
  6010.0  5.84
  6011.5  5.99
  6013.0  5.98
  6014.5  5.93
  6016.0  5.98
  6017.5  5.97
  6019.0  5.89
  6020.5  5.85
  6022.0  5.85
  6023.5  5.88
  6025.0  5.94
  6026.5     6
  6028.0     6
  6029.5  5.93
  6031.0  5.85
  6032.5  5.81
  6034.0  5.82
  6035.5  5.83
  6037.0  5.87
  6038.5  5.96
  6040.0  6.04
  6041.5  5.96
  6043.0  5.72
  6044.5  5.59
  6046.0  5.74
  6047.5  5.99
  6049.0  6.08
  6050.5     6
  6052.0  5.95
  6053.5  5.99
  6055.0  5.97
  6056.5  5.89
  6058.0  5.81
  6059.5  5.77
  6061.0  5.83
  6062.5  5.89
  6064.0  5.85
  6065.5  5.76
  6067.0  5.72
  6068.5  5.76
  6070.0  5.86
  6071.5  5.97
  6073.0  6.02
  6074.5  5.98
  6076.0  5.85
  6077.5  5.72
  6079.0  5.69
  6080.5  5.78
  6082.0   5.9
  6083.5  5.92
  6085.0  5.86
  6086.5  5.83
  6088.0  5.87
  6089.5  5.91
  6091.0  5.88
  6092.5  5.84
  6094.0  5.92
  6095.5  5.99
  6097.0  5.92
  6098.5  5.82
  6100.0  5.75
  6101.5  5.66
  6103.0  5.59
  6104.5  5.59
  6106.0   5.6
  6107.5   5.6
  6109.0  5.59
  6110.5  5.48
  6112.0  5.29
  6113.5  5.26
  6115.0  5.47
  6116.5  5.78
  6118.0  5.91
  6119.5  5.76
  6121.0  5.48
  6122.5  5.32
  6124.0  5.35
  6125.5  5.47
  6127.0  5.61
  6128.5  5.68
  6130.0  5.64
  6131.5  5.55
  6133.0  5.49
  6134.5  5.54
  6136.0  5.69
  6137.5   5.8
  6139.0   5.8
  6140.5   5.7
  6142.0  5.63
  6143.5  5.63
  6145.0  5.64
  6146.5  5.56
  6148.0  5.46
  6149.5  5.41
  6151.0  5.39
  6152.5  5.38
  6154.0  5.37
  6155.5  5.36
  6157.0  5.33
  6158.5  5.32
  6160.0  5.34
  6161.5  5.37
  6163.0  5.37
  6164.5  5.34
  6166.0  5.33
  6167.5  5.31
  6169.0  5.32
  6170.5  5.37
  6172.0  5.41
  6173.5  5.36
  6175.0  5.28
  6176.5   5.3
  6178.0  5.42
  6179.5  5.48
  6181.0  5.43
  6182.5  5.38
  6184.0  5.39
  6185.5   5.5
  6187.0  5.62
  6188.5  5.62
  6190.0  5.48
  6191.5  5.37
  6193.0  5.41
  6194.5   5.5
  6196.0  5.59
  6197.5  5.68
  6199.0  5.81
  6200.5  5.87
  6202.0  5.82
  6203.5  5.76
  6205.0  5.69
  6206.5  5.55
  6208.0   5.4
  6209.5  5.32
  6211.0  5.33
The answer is 0.044 mag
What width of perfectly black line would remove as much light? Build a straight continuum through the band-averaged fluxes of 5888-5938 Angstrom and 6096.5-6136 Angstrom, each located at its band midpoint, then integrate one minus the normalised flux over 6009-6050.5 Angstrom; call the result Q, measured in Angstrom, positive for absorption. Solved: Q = -3.2 Angstrom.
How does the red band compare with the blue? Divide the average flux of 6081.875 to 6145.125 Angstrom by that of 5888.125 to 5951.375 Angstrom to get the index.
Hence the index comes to 1.1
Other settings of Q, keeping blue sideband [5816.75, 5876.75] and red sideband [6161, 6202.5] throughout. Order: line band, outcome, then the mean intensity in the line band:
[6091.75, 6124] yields -0.6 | 5.64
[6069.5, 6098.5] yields -1.6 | 5.88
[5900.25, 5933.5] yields 1.1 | 5.56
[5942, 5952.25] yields 0.2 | 5.58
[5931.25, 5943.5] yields 0.1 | 5.67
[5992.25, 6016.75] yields -0.8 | 5.83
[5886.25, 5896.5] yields 2.2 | 4.52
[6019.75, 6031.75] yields -0.6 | 5.91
